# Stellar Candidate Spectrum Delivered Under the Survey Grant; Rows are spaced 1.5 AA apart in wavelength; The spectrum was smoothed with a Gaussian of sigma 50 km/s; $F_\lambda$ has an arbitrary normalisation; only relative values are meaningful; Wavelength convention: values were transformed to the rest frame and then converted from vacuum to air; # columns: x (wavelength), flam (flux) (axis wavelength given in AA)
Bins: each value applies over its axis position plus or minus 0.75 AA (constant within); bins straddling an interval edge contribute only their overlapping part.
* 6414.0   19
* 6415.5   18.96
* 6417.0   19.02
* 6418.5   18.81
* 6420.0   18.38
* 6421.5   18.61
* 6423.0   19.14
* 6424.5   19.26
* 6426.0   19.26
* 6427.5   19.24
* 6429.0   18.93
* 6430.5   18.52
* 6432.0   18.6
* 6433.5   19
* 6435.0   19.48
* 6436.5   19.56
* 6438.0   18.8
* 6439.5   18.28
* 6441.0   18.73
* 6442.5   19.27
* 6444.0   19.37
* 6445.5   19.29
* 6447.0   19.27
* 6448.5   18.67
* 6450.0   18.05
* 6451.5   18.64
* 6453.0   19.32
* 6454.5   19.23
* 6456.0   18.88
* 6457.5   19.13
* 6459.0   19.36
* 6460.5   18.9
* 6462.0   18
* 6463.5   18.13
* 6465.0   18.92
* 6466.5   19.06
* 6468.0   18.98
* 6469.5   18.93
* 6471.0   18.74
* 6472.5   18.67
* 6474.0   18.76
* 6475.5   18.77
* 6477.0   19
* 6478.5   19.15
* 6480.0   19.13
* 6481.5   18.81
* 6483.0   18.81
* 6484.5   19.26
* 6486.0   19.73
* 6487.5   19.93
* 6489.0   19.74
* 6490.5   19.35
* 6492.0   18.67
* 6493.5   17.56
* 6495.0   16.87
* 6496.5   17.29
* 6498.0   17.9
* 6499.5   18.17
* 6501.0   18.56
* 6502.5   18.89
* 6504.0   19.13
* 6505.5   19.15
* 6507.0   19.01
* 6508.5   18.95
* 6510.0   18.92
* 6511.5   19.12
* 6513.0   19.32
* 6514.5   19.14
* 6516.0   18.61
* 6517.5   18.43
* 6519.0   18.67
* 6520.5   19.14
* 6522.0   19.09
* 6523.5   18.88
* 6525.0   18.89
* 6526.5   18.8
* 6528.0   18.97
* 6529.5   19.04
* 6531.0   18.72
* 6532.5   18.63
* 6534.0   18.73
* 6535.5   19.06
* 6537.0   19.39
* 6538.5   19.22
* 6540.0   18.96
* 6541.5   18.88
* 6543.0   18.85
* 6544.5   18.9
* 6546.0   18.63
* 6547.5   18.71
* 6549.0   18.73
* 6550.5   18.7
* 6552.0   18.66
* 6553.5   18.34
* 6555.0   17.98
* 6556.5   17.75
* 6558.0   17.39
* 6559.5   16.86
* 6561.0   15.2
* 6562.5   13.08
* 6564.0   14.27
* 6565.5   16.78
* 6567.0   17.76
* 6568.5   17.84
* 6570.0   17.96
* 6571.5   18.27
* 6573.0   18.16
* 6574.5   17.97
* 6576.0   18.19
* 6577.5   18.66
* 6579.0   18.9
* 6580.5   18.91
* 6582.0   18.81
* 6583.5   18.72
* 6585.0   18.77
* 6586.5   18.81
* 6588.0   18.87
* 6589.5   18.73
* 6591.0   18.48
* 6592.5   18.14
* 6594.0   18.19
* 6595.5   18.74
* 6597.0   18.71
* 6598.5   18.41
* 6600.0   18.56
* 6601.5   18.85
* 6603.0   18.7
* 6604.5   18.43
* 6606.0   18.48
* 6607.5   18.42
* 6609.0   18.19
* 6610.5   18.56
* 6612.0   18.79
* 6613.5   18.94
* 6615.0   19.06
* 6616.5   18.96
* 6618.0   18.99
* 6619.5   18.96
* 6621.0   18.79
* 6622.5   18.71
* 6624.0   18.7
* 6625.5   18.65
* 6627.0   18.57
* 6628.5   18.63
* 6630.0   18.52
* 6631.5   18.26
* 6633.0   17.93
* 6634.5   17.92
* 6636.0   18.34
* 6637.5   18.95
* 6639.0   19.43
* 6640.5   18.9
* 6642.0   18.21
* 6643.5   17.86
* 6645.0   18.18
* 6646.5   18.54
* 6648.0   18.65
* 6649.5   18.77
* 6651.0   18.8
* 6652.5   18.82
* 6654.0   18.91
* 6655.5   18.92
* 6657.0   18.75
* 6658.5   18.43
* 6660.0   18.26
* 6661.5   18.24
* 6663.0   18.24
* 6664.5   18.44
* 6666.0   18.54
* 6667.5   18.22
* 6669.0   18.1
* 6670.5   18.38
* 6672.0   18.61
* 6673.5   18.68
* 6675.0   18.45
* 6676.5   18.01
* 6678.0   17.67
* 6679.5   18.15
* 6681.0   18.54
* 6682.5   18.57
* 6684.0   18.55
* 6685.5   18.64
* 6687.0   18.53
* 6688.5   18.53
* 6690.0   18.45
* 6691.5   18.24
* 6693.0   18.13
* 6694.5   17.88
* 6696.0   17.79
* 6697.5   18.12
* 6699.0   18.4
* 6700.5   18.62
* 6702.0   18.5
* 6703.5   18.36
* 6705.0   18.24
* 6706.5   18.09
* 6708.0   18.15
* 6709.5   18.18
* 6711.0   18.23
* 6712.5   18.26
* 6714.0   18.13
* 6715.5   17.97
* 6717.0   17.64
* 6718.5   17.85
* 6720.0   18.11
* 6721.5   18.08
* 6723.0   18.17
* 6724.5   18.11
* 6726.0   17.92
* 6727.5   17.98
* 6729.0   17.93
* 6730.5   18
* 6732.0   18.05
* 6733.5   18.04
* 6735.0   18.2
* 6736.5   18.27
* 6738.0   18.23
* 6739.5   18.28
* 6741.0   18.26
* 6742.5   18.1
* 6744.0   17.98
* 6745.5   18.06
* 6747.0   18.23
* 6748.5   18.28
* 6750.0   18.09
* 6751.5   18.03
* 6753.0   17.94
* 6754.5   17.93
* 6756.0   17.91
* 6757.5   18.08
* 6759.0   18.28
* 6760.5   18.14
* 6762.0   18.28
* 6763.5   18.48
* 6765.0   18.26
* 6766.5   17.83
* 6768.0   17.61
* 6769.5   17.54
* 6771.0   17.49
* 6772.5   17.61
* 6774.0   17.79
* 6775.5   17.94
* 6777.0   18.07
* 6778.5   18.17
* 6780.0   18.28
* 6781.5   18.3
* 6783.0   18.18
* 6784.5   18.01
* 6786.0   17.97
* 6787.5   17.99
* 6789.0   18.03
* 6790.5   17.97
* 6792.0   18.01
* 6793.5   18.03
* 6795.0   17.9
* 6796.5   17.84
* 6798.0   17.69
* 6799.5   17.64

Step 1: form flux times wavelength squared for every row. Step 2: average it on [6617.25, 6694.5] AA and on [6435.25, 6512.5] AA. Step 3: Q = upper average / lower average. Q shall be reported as 1.0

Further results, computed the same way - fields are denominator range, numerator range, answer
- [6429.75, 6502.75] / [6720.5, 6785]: 1.05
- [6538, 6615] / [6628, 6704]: 1.04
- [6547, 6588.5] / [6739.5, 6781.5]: 1.07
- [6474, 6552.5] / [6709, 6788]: 1.03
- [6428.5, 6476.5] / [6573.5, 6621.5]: 1.03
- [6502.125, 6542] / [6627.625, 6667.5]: 1.01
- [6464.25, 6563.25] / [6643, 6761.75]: 1.04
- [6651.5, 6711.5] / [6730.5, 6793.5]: 1.01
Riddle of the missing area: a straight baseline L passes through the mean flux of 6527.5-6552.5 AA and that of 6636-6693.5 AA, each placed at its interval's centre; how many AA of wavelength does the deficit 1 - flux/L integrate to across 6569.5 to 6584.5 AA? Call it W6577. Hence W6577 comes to 0.2 AA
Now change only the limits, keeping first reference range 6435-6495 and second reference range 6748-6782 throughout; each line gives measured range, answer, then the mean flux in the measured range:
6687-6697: 0.02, 18.2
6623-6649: -0.12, 18.5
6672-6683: -0.02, 18.3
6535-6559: 0.08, 18.6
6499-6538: -0.30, 18.9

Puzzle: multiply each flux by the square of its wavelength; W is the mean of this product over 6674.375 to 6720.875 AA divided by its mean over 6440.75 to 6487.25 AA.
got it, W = 1.0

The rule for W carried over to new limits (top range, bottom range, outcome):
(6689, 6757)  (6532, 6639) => 1.03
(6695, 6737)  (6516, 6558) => 1.02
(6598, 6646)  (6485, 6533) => 1.02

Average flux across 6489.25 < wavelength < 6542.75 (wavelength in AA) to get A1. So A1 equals 18.8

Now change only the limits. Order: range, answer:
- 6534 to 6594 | 18.1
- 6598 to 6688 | 18.5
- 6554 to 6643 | 18.2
